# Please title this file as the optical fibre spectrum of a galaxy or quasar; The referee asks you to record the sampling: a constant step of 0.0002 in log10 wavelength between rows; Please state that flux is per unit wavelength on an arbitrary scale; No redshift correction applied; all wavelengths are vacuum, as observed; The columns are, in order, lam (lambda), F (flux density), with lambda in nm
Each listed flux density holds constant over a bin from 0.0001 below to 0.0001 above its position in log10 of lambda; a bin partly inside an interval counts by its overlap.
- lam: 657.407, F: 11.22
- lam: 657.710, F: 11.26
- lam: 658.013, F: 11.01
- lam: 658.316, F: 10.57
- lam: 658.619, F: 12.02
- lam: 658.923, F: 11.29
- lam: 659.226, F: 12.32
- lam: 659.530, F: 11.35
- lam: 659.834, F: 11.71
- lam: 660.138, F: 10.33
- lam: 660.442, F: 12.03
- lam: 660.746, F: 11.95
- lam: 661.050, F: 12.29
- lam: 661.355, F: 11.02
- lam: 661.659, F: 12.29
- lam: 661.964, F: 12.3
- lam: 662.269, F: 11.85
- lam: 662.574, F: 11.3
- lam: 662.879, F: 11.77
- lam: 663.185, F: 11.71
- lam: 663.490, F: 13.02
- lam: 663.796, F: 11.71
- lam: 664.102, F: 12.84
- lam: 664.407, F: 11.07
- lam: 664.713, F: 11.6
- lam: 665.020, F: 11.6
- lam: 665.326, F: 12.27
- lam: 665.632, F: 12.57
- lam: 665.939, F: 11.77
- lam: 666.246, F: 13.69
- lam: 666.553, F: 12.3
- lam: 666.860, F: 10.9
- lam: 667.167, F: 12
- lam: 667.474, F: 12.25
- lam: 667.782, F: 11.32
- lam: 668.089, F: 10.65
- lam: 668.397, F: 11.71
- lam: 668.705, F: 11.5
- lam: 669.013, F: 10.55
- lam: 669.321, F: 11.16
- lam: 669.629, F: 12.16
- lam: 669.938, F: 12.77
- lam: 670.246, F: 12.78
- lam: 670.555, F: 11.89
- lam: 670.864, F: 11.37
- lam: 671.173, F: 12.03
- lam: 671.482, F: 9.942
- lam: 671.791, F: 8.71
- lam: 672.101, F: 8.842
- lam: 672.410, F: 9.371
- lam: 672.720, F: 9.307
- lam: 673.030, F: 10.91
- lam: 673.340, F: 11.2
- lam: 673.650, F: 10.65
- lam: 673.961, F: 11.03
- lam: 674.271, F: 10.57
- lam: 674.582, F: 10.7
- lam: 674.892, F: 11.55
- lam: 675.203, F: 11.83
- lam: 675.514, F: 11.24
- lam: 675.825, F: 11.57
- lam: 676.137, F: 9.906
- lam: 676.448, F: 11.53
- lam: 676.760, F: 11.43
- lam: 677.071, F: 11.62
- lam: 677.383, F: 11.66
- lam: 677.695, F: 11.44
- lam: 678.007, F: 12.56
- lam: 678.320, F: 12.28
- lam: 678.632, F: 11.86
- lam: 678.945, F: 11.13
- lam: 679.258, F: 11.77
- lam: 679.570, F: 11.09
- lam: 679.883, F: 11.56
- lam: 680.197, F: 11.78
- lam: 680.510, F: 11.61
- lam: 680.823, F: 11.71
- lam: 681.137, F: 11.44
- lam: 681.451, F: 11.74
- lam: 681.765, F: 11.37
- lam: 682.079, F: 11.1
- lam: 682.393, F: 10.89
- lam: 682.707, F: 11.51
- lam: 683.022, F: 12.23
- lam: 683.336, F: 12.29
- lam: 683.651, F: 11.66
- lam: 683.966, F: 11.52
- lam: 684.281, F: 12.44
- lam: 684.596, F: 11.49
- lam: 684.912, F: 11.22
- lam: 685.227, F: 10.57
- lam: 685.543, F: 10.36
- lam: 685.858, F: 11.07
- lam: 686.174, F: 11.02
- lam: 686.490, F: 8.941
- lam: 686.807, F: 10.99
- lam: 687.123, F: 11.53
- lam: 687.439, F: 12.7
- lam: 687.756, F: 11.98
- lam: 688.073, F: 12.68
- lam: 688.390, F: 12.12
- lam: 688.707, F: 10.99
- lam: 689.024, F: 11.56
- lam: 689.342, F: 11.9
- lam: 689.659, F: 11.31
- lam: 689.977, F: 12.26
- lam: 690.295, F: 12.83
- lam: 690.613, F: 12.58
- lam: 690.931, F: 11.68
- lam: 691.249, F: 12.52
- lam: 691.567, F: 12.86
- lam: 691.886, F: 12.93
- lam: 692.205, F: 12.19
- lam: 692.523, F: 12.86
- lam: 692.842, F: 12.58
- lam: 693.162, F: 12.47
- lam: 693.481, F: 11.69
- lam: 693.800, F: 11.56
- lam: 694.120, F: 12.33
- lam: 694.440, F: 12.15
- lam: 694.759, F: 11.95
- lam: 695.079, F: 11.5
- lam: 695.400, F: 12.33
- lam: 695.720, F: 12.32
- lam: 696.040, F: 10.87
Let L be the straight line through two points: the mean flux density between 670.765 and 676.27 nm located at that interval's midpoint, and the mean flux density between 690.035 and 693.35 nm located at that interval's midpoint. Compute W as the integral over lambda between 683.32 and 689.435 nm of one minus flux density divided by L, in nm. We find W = 0.27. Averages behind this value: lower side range 10.6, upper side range 12.5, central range 11.4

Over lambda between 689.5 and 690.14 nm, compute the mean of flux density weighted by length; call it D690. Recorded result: 11.8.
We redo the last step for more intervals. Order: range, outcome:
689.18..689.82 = 11.6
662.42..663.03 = 11.5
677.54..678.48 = 12.1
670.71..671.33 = 11.7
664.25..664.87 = 11.4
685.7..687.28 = 10.7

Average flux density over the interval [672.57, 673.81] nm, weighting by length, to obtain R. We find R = 10.5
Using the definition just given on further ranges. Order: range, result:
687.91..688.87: 11.9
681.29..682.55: 11.3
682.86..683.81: 12.1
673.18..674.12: 11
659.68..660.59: 11.4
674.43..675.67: 11.3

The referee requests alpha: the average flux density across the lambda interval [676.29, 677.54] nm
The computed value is 11.6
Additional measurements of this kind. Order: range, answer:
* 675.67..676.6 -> 11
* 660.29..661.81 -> 11.9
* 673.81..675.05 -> 11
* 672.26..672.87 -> 9.33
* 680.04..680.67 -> 11.7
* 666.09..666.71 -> 13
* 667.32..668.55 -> 11.5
